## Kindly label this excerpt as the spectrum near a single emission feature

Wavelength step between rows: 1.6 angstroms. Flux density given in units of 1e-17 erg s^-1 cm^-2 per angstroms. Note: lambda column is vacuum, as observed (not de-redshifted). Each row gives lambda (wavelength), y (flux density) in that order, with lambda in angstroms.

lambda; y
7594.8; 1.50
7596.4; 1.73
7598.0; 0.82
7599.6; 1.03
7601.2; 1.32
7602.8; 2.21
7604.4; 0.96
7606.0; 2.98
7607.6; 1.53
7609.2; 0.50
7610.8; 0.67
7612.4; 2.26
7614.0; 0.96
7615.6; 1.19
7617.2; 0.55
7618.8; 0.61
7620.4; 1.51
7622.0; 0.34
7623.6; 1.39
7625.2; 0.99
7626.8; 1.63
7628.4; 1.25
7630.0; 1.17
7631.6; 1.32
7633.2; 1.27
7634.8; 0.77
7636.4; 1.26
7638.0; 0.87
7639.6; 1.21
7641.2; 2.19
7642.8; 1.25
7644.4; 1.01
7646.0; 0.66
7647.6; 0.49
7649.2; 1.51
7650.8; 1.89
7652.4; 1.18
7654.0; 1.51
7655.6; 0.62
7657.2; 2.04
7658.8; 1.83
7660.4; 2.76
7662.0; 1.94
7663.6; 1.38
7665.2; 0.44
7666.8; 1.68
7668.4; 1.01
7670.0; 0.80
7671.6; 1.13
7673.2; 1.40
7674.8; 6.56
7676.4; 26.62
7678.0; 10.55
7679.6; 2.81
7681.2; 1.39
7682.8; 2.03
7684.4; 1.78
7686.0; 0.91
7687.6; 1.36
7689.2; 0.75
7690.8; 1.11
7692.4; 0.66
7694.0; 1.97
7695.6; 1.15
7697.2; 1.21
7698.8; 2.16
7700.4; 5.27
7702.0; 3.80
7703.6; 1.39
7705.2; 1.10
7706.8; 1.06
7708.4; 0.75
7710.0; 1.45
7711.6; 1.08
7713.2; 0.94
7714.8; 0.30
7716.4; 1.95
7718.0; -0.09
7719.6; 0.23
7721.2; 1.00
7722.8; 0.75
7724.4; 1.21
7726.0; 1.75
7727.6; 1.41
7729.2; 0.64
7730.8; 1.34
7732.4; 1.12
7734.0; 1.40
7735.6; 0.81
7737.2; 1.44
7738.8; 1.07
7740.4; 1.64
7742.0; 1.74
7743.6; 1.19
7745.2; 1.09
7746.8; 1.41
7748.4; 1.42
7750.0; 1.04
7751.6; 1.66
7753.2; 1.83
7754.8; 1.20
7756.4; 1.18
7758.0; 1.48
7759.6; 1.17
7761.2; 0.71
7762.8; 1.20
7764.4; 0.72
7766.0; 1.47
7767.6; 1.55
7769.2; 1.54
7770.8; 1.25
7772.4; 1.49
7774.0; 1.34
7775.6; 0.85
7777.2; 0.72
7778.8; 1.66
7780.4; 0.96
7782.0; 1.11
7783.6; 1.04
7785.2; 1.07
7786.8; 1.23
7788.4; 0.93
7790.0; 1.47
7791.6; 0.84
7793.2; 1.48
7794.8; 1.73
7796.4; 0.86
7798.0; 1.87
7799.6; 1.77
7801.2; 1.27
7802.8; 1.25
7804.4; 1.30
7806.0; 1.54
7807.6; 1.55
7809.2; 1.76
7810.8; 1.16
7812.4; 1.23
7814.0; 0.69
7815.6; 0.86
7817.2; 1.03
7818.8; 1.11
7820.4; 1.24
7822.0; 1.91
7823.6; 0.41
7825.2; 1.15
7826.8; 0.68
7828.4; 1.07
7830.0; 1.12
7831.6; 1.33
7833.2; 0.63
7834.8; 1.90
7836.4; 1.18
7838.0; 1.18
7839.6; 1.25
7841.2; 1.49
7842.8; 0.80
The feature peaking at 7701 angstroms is [N II]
